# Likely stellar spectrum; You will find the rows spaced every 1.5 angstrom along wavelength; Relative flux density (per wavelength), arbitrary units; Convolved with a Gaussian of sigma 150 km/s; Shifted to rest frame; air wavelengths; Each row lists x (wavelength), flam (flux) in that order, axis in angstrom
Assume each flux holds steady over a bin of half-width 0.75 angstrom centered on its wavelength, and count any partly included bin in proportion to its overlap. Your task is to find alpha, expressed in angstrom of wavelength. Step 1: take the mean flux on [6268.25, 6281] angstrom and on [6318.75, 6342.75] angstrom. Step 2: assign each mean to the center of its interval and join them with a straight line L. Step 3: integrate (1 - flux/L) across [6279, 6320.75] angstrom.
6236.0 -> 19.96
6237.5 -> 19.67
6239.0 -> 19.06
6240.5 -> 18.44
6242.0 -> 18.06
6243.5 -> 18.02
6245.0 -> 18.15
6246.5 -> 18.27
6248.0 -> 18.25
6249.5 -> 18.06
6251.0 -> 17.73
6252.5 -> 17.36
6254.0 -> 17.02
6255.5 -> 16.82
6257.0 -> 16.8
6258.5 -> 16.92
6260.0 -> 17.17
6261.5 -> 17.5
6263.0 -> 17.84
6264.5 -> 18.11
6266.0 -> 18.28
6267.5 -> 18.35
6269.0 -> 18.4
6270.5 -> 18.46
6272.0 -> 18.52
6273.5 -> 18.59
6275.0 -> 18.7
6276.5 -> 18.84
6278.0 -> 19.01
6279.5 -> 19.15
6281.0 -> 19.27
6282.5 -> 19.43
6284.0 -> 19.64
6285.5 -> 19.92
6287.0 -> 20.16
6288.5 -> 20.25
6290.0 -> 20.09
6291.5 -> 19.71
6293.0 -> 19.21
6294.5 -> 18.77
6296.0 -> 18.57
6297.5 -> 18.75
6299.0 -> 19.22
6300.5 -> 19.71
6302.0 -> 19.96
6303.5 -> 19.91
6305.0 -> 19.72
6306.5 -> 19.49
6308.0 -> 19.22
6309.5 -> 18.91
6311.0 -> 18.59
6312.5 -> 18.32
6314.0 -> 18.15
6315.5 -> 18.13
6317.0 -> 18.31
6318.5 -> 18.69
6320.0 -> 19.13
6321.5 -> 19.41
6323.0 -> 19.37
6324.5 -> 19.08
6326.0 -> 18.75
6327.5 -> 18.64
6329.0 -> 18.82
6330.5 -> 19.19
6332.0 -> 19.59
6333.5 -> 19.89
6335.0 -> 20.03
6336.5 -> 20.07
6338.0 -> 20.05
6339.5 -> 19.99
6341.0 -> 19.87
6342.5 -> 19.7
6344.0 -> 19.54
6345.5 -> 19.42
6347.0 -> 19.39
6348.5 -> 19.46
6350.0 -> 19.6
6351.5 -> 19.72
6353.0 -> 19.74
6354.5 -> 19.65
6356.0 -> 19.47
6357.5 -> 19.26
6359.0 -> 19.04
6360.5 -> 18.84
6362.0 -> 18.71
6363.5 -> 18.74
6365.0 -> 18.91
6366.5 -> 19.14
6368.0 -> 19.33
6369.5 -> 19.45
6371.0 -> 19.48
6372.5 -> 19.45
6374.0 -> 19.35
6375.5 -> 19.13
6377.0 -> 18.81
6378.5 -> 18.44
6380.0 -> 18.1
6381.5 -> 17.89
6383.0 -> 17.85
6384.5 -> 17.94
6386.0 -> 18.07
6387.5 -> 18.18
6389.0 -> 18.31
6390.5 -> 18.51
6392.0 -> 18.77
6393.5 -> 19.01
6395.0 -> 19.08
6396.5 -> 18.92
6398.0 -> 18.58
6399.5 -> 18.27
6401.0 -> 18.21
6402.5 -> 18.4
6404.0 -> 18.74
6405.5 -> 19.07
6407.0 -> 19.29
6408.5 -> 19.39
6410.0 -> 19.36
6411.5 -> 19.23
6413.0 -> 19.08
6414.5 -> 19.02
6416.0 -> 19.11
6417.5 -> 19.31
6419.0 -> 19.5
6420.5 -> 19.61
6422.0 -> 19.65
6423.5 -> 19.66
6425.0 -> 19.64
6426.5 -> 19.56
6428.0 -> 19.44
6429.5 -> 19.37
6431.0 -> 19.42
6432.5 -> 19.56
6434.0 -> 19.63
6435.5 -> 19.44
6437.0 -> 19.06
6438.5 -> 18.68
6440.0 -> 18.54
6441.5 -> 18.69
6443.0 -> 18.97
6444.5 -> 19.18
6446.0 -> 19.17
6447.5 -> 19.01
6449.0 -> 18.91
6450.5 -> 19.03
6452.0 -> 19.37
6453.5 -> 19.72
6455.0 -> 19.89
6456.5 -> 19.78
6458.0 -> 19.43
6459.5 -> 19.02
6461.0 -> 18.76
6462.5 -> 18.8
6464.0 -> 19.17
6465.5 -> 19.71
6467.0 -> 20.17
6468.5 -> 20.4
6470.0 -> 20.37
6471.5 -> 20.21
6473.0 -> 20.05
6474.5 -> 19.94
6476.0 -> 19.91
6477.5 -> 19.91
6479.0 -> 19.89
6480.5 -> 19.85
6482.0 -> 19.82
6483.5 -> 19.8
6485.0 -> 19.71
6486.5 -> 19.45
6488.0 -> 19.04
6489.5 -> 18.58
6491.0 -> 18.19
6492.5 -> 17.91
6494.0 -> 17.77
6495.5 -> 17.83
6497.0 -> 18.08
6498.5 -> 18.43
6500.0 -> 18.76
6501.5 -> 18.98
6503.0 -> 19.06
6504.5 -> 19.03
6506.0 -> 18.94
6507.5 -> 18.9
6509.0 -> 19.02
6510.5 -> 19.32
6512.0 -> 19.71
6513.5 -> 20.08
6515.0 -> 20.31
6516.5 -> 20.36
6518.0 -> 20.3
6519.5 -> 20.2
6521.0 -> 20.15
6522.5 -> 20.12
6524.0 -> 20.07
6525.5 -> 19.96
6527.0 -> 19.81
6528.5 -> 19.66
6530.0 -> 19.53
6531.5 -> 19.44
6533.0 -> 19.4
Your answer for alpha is -0.4 angstrom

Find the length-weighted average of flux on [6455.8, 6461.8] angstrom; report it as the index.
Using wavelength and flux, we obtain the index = 19.2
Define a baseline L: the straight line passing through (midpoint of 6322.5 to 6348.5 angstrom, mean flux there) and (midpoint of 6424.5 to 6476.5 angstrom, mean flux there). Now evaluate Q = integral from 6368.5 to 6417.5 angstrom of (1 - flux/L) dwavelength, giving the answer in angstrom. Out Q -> 1.7 angstrom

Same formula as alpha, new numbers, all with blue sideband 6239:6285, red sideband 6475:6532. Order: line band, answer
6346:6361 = -0.6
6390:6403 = 0.1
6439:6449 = 0.1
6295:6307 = -0.7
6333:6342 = -0.7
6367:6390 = 0.1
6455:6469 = -0.2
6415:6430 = -0.4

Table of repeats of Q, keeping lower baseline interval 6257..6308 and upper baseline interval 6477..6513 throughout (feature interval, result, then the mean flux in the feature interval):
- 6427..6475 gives -1.0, 19.4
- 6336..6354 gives -0.7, 19.7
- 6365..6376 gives -0.2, 19.3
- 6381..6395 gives 0.5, 18.3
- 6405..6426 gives -0.4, 19.4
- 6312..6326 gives 0.1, 18.7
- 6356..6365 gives 0.0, 19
